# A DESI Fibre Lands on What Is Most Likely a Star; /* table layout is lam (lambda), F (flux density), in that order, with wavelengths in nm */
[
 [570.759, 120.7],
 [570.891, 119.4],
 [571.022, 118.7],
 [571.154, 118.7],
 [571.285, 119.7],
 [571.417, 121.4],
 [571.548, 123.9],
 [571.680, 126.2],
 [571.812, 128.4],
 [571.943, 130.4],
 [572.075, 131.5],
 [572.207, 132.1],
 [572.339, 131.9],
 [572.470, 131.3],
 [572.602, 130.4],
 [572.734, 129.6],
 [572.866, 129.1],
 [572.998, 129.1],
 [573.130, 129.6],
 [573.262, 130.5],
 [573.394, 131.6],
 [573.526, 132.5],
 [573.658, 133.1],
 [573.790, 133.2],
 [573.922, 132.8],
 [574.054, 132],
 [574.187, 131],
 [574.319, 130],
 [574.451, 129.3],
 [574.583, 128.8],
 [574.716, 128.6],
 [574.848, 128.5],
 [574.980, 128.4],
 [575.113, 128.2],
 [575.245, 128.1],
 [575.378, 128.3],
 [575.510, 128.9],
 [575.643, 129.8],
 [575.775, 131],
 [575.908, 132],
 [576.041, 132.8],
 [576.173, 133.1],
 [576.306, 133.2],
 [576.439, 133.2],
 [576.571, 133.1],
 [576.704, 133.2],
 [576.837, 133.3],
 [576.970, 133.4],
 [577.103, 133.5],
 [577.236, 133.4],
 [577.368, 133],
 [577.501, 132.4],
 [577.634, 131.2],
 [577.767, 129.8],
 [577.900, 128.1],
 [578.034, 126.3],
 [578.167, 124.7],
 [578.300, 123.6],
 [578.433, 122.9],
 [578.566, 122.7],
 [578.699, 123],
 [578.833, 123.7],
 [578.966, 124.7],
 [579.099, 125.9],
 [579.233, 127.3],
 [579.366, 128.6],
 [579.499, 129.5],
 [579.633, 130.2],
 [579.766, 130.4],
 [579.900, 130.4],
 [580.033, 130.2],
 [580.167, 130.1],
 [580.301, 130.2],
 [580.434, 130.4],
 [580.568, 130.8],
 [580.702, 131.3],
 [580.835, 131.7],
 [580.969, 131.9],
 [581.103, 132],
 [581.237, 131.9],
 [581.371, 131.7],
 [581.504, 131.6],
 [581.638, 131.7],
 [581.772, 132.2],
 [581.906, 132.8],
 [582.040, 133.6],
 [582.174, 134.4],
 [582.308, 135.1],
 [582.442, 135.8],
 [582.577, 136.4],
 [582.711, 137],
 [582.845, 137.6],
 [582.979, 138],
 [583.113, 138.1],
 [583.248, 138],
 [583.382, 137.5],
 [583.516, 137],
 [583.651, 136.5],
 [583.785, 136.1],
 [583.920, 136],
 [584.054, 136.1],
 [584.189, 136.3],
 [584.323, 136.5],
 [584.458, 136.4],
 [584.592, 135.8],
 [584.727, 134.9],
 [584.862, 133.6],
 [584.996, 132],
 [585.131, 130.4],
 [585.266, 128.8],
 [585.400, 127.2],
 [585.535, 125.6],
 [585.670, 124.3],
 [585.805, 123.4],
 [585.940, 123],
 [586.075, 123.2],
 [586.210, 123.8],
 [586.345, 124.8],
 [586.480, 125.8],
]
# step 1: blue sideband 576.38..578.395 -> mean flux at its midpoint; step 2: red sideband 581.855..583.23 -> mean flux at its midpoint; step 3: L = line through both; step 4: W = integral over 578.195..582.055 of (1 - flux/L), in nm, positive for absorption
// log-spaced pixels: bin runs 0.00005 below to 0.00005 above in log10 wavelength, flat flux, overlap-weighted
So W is 0.13 nm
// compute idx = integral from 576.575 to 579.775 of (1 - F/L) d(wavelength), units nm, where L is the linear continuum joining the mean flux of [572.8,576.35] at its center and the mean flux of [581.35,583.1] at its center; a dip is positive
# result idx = 0.09 nm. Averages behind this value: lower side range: 130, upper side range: 135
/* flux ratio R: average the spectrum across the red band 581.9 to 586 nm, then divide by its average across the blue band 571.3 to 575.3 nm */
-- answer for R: 1.0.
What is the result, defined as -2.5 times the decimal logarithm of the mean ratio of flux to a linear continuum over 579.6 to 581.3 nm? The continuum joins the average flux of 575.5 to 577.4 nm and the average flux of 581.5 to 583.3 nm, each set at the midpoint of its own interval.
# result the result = 0.03 mag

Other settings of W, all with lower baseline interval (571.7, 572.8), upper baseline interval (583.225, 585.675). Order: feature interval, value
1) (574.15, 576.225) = 0.02 nm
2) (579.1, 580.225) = 0.03 nm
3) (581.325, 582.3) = 0.00 nm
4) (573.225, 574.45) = -0.01 nm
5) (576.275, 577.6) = -0.01 nm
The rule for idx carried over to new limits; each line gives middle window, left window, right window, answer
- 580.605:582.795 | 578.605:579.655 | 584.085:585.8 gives -0.077 nm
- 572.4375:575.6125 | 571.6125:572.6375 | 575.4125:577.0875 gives 0.025 nm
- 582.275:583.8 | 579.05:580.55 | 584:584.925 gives -0.038 nm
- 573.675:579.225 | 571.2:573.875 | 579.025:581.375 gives 0.005 nm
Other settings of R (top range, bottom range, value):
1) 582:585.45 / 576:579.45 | 1.05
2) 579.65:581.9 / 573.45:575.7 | 1.01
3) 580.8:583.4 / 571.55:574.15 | 1.03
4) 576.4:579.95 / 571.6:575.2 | 0.99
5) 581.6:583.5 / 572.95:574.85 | 1.04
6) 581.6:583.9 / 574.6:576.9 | 1.04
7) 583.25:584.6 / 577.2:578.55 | 1.06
